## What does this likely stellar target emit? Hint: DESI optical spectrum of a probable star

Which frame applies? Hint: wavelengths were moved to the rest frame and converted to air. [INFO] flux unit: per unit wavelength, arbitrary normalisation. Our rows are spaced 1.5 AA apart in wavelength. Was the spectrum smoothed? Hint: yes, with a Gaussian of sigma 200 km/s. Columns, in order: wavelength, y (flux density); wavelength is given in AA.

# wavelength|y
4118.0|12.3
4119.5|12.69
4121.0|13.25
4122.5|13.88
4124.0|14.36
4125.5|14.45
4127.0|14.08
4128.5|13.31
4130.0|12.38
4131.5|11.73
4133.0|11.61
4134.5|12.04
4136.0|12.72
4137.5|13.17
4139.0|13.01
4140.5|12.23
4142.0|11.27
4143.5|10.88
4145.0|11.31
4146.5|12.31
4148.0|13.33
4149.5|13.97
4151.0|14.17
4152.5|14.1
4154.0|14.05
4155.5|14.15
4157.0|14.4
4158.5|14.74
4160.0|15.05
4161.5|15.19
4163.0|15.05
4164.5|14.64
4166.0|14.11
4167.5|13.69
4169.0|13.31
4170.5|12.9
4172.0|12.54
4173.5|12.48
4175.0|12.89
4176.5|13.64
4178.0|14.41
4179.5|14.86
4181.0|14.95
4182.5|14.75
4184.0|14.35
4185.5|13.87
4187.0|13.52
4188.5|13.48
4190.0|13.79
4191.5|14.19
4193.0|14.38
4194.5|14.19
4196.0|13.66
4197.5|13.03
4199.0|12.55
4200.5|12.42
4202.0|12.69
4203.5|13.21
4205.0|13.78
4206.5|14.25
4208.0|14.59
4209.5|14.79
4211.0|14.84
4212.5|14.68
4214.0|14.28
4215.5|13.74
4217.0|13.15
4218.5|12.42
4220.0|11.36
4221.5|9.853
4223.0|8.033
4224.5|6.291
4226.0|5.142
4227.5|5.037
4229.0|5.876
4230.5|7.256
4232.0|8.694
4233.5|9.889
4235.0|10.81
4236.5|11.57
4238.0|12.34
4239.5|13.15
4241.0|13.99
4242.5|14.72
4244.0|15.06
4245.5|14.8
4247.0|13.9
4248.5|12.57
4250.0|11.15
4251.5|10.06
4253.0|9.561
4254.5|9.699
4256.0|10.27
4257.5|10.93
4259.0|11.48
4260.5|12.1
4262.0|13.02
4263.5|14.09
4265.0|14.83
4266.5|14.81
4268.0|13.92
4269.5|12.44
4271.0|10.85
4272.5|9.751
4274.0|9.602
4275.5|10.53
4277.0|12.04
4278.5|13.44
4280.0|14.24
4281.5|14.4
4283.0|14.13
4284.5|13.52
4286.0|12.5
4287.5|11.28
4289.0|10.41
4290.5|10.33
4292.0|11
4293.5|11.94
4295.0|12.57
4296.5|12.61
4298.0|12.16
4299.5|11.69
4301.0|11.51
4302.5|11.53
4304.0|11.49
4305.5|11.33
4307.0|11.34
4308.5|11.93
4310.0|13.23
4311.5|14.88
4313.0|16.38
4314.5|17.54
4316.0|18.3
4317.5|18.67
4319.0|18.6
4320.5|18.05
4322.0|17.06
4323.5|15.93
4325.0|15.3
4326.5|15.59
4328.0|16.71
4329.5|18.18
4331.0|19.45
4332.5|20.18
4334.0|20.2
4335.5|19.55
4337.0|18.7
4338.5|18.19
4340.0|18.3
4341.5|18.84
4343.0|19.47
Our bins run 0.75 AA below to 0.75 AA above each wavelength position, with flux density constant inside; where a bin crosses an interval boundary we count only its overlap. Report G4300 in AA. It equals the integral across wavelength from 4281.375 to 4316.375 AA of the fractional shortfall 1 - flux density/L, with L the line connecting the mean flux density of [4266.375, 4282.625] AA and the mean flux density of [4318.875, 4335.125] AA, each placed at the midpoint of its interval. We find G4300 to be 4.93 AA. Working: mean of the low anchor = 12.3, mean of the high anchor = 17.8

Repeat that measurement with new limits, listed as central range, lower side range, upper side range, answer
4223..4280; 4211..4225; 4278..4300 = 4.1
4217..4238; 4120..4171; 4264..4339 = 7.5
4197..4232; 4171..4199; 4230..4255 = 4.0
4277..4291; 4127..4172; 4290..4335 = 1.8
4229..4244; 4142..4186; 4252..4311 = 1.6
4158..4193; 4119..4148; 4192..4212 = -1.8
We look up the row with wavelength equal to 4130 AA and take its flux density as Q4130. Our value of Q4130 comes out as 12.38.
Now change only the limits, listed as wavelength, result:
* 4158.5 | 14.74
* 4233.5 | 9.889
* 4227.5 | 5.037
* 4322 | 17.06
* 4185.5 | 13.87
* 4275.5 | 10.53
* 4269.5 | 12.44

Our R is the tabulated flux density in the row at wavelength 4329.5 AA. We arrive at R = 18.18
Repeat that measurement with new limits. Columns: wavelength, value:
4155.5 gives 14.15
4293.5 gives 11.94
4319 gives 18.6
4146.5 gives 12.31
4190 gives 13.79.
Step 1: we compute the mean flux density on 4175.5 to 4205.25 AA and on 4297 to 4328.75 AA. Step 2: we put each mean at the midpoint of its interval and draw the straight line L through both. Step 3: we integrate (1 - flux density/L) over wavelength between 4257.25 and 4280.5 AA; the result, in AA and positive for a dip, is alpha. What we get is 3.2 AA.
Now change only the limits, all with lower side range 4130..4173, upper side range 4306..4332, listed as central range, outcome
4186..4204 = 0.77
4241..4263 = 4.21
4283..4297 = 3.43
